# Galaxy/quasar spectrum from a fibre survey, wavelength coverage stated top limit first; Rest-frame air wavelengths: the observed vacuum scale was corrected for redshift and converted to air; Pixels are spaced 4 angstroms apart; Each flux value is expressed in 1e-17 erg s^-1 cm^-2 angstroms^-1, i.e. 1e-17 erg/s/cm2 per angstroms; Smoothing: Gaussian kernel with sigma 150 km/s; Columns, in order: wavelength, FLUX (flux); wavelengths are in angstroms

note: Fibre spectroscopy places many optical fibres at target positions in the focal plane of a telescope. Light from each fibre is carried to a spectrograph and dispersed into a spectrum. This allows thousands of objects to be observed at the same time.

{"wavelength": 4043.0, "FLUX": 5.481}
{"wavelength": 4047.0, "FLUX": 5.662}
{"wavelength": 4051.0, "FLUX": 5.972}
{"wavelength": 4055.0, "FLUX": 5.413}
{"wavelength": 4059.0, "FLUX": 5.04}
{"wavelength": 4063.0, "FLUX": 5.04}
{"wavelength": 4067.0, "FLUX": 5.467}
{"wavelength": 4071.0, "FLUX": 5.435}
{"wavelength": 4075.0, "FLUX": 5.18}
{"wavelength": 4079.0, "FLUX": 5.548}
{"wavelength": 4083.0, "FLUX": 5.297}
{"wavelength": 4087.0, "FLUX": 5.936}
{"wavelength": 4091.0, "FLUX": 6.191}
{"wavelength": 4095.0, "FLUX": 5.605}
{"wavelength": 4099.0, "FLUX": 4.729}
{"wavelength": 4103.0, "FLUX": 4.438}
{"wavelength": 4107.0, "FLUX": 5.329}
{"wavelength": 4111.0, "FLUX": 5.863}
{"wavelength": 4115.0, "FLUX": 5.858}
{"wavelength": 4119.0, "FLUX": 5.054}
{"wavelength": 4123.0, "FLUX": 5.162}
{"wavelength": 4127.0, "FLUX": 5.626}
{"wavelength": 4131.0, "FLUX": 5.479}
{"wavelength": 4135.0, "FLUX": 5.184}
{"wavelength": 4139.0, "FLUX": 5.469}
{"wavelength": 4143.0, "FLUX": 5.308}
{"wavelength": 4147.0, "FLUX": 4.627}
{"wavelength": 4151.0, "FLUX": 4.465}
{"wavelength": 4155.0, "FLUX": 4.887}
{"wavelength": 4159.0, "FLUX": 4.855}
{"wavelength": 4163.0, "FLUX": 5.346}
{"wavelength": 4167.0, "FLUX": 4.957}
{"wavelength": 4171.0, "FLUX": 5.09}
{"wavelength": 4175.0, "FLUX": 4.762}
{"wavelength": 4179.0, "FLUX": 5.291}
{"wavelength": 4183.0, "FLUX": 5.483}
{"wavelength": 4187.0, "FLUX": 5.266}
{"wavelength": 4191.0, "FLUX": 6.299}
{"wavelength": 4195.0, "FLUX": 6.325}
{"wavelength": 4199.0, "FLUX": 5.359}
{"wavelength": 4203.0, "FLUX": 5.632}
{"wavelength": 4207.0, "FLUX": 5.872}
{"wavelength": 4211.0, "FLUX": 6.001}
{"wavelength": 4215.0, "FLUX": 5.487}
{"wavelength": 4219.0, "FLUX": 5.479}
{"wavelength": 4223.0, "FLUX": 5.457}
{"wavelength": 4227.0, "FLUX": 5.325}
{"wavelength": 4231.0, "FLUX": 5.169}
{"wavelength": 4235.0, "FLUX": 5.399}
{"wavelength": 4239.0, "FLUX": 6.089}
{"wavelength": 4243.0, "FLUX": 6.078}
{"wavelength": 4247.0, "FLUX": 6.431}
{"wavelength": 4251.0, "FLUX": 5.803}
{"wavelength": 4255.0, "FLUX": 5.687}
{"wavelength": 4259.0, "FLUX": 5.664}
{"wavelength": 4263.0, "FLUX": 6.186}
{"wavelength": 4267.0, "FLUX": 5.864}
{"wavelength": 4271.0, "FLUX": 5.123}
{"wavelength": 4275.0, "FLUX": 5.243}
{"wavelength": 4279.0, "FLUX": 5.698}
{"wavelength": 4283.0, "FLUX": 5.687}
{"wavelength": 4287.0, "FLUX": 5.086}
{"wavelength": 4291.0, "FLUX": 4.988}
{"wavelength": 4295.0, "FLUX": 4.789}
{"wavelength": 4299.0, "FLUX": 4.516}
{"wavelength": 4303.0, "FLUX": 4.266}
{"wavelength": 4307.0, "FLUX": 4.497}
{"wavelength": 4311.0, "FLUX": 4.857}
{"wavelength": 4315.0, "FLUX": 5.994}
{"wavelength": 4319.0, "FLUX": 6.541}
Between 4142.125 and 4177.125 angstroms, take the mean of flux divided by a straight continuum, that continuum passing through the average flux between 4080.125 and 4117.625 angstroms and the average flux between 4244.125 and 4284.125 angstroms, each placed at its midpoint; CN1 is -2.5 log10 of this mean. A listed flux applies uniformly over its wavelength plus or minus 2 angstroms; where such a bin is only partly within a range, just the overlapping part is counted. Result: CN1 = 0.14 mag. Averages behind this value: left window 5.47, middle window 4.91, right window 5.75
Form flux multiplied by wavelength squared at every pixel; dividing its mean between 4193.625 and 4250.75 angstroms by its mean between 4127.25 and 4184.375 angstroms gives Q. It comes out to 1.16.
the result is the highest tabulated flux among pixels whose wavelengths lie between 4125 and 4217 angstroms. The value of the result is 6.325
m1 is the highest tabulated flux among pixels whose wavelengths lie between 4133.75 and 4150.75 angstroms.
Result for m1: 5.469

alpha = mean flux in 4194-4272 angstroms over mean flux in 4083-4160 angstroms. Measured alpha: 1.09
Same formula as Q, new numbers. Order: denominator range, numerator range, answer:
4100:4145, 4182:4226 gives 1.11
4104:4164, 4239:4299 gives 1.14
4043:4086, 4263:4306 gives 1.06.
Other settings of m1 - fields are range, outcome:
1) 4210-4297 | 6.431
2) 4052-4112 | 6.191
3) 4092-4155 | 5.863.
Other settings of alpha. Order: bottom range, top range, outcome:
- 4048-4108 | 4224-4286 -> 1.06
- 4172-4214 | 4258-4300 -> 0.96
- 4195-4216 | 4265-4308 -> 0.89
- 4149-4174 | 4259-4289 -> 1.13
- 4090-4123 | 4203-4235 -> 1.04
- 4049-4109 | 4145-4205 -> 0.98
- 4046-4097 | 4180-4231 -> 1.02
